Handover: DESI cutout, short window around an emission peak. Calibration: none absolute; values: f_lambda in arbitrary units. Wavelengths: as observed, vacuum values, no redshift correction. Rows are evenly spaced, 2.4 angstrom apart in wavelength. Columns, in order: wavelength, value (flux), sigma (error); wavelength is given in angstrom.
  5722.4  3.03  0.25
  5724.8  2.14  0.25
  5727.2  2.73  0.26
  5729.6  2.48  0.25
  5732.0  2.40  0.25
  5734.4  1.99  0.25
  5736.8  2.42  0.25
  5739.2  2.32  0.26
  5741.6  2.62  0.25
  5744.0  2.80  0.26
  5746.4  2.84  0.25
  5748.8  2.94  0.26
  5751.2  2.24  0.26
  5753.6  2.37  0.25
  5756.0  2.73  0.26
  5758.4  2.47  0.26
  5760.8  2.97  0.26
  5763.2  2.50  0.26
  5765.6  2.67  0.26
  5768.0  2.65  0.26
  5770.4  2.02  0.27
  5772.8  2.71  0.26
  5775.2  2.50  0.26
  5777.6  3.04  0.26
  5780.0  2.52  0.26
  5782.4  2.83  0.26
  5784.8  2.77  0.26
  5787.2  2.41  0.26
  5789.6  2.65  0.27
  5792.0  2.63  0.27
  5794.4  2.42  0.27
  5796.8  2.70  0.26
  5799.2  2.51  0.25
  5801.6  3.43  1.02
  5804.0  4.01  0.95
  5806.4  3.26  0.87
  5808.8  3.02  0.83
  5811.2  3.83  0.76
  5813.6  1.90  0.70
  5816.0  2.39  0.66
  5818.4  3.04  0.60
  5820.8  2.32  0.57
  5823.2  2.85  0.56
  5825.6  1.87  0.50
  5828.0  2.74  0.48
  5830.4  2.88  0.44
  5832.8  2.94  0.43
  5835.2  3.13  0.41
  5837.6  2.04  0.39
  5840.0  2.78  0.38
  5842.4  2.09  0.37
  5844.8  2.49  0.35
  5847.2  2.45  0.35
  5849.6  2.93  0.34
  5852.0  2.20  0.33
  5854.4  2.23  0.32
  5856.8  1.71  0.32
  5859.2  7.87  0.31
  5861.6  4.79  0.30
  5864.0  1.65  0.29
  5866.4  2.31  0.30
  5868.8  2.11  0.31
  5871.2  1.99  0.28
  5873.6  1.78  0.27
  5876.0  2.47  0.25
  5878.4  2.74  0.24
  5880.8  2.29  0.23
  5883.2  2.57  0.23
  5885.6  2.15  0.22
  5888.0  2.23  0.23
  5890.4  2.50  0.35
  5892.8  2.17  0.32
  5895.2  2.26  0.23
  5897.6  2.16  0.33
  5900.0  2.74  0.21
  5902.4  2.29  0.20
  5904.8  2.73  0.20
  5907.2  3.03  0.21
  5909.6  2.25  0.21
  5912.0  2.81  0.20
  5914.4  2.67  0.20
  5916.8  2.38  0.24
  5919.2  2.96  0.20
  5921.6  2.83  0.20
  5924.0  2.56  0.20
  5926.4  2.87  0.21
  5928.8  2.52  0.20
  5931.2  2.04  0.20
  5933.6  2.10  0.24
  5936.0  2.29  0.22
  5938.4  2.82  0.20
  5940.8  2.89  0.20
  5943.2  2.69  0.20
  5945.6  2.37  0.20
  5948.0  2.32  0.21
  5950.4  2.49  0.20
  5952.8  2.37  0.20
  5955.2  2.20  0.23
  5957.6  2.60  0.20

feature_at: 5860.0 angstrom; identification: H-beta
